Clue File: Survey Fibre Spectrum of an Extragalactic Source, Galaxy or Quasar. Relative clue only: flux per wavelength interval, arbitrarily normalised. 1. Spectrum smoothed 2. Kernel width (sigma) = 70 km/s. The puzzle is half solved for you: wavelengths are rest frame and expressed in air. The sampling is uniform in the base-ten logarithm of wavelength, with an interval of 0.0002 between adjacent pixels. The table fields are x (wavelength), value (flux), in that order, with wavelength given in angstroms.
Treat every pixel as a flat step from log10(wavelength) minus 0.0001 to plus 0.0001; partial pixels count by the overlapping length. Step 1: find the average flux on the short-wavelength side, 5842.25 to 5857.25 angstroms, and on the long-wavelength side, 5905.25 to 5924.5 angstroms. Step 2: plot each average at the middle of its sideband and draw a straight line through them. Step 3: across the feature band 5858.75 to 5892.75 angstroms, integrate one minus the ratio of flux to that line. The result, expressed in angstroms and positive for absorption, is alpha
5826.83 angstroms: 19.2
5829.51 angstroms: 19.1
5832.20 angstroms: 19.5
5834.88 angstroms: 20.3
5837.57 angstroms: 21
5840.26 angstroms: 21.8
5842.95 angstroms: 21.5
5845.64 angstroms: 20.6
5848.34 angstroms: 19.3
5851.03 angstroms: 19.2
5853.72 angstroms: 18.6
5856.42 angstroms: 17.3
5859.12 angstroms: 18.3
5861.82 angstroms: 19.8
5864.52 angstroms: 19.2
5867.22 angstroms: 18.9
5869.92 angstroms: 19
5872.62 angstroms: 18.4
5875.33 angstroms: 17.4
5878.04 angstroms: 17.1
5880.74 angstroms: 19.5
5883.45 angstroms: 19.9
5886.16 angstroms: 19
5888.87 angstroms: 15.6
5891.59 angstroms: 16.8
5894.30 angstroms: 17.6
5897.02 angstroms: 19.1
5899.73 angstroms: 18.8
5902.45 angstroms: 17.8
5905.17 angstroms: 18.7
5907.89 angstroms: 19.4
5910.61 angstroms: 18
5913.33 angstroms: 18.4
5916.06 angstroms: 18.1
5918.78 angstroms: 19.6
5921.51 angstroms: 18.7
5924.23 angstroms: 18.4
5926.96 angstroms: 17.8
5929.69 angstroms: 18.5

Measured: 1.3 angstroms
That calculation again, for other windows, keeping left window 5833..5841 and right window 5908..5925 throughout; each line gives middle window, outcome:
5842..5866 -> 1.3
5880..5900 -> 1.2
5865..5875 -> 0.6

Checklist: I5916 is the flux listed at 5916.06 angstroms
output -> 18.1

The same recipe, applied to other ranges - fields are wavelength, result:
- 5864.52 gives 19.2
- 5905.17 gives 18.7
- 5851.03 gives 19.2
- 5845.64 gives 20.6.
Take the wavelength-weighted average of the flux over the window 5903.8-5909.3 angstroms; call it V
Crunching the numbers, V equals 19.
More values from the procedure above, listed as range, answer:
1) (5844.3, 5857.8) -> 19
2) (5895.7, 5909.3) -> 18.8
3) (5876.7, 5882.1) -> 18.3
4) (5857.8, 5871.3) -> 19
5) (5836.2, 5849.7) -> 20.8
